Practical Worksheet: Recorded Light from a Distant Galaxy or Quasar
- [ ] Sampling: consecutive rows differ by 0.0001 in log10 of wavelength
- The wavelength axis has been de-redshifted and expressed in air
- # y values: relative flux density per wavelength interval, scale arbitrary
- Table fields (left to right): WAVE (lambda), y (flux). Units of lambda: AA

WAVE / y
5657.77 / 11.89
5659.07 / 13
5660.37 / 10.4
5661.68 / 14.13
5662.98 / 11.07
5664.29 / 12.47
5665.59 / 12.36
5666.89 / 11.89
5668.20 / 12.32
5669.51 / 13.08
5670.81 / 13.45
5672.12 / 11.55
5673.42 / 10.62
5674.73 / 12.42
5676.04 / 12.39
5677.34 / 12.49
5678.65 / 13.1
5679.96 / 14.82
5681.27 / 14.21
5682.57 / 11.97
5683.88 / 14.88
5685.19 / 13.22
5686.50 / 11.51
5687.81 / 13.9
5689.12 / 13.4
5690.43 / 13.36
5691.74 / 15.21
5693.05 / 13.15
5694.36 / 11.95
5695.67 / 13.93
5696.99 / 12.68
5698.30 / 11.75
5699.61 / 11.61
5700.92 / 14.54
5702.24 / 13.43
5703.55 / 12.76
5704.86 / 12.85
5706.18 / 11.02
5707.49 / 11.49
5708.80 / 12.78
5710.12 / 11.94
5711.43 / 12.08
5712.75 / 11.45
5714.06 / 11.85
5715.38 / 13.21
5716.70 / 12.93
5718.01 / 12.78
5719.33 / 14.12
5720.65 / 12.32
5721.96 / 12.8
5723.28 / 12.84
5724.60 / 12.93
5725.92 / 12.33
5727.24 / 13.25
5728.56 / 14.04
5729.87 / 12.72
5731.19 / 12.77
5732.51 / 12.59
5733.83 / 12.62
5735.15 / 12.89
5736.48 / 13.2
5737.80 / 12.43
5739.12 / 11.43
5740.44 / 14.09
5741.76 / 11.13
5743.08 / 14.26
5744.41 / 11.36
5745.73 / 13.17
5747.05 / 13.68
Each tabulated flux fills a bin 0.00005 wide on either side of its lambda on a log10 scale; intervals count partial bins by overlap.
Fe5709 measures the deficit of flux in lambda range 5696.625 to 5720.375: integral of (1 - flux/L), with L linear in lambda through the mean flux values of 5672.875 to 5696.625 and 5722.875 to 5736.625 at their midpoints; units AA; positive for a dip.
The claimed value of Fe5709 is 0.9 AA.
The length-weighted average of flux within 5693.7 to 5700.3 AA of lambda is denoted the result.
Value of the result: 12.4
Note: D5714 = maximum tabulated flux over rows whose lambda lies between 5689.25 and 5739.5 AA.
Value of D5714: 15.21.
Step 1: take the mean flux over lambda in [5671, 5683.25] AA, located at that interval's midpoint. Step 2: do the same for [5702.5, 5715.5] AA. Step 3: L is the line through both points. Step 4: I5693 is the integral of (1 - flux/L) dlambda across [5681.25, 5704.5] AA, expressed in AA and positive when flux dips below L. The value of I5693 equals -1.42 AA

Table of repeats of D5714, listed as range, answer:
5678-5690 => 14.88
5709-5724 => 14.12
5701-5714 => 13.43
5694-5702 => 14.54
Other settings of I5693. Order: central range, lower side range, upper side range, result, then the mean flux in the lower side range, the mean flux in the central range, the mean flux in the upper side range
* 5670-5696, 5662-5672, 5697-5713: -1.5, 12.4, 13.1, 12.3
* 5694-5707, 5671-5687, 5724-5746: 0.1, 12.8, 12.6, 12.8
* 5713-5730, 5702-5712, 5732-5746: -0.6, 12.3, 12.9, 12.6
